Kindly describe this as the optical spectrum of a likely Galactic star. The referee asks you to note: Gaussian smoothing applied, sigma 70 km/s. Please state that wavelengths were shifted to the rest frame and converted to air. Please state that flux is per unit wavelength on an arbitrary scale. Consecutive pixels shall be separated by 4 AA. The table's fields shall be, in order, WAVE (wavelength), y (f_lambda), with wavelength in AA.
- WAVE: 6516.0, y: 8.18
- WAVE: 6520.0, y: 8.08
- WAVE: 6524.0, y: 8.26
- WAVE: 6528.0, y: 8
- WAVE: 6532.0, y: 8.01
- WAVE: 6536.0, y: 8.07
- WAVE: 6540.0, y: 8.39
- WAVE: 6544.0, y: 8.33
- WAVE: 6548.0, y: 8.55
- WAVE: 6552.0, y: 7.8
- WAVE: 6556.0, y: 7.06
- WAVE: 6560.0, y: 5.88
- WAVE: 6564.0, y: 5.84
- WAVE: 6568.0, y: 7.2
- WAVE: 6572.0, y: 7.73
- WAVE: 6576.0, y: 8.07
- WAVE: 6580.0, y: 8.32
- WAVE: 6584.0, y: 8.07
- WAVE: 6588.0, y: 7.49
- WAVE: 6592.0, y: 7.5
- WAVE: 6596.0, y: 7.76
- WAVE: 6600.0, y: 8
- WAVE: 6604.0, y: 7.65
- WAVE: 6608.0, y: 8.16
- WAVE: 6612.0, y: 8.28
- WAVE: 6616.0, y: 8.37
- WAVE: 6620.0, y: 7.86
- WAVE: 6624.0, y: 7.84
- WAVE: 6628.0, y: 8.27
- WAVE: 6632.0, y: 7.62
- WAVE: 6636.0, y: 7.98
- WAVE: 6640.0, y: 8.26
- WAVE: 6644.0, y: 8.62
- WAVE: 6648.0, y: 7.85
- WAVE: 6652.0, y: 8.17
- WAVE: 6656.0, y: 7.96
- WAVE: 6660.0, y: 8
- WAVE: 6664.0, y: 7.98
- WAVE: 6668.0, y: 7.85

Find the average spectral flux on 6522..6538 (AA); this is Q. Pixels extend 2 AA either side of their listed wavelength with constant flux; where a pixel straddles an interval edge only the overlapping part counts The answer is 8.08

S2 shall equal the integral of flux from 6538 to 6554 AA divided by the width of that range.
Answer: 8.27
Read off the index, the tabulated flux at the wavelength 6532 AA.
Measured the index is 8.01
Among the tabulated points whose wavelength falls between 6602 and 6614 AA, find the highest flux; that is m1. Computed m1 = 8.28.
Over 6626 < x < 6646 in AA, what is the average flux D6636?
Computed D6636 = 8.15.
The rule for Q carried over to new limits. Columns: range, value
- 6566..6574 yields 7.46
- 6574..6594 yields 7.89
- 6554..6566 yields 6.26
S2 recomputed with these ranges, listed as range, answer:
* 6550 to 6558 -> 7.43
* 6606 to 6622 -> 8.17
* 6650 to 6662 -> 8.04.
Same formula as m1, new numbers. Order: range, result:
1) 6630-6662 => 8.62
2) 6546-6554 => 8.55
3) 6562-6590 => 8.32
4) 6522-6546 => 8.39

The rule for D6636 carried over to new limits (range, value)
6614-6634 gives 7.99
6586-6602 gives 7.69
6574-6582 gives 8.2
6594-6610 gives 7.89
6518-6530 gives 8.11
